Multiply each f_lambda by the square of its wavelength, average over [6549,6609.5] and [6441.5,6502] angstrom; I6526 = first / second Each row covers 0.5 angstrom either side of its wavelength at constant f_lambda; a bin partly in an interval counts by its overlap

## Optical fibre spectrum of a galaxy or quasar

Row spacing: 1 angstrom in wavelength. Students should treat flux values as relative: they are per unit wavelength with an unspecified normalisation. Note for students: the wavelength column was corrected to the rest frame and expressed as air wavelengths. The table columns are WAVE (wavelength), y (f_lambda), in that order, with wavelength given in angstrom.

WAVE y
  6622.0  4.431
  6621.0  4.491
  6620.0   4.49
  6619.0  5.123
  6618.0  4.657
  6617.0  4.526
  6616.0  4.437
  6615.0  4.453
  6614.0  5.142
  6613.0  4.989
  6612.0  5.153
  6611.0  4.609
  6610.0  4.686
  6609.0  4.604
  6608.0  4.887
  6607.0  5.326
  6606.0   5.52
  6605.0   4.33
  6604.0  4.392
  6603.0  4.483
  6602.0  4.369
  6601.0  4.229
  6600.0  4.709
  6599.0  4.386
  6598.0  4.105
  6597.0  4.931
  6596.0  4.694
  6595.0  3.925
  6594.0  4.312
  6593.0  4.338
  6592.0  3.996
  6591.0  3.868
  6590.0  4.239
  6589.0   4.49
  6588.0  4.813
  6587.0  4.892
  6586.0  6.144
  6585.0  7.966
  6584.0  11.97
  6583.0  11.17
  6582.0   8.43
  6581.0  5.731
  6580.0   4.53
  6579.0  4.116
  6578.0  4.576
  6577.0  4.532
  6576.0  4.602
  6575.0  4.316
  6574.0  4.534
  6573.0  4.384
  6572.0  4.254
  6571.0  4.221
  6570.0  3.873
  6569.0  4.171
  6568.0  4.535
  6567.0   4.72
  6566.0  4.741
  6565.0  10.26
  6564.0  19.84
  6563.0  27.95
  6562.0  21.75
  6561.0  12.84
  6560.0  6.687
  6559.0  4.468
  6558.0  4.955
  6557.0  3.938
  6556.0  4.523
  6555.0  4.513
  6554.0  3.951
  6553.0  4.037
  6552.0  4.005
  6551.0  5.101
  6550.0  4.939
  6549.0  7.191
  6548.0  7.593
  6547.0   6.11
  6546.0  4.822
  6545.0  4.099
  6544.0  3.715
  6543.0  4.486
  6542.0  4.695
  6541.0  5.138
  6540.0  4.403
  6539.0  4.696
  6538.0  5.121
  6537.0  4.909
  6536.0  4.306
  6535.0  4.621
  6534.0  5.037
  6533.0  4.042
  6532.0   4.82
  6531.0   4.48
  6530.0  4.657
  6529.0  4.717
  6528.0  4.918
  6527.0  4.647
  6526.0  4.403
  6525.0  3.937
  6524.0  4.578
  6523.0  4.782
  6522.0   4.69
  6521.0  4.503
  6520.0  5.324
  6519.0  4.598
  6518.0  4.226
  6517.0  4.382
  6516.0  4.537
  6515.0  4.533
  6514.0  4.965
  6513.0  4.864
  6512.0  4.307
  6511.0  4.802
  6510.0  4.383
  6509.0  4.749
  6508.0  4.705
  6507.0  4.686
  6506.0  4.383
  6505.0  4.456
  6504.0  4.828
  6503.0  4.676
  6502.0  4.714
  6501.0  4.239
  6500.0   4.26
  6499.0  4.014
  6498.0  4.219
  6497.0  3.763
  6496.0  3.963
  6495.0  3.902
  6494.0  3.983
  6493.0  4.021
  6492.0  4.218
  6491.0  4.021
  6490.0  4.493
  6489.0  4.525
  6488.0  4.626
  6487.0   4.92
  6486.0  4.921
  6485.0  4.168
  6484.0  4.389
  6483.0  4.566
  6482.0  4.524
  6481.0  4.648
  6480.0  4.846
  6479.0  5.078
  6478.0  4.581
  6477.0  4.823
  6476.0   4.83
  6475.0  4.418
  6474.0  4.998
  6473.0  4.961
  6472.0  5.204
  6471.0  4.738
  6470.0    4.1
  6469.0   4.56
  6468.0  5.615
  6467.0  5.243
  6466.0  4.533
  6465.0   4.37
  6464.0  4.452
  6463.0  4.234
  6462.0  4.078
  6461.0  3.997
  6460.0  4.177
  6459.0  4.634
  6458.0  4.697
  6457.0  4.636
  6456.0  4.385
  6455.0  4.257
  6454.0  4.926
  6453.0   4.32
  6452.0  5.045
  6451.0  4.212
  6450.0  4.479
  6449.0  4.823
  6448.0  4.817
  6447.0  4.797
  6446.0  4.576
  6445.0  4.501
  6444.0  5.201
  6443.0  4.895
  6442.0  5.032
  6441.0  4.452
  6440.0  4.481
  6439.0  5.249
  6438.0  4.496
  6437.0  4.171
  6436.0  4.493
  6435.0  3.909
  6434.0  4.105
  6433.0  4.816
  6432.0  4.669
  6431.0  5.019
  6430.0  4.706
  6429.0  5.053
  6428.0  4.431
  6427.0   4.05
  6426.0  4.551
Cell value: 1.39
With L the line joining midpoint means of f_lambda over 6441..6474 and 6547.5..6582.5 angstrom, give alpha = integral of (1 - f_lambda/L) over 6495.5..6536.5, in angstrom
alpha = 9.1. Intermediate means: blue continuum 4.64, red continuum 6.82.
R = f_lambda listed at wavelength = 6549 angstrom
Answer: 7.191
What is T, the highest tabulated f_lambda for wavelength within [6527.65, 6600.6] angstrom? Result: 27.95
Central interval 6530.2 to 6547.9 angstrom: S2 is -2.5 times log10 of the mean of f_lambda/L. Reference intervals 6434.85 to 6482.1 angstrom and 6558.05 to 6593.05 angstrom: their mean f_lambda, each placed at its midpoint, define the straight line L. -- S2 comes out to 0.33 mag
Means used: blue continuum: 4.64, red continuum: 7.21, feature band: 4.74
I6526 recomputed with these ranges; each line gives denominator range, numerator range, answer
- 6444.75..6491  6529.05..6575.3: 1.38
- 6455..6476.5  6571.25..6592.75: 1.25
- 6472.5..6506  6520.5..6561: 1.11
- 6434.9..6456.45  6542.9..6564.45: 1.75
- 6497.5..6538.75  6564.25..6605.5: 1.17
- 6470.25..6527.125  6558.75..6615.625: 1.41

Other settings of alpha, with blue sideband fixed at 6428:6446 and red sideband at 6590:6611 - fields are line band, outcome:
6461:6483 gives -0.3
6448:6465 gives 0.6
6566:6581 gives 0.3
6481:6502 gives 1.4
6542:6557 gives -1.1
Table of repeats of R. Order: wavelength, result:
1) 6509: 4.749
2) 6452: 5.045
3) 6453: 4.32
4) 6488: 4.626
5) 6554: 3.951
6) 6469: 4.56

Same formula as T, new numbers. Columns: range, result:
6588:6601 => 4.931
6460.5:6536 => 5.615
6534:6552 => 7.593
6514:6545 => 5.324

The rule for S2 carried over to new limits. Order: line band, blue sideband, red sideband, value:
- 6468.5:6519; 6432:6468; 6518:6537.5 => 0.020 mag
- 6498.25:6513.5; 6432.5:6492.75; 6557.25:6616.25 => 0.138 mag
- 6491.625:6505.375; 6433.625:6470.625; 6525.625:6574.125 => 0.250 mag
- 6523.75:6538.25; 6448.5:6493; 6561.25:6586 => 0.387 mag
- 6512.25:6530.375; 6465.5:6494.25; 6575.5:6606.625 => 0.057 mag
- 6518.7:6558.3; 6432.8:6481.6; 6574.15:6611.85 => 0.044 mag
